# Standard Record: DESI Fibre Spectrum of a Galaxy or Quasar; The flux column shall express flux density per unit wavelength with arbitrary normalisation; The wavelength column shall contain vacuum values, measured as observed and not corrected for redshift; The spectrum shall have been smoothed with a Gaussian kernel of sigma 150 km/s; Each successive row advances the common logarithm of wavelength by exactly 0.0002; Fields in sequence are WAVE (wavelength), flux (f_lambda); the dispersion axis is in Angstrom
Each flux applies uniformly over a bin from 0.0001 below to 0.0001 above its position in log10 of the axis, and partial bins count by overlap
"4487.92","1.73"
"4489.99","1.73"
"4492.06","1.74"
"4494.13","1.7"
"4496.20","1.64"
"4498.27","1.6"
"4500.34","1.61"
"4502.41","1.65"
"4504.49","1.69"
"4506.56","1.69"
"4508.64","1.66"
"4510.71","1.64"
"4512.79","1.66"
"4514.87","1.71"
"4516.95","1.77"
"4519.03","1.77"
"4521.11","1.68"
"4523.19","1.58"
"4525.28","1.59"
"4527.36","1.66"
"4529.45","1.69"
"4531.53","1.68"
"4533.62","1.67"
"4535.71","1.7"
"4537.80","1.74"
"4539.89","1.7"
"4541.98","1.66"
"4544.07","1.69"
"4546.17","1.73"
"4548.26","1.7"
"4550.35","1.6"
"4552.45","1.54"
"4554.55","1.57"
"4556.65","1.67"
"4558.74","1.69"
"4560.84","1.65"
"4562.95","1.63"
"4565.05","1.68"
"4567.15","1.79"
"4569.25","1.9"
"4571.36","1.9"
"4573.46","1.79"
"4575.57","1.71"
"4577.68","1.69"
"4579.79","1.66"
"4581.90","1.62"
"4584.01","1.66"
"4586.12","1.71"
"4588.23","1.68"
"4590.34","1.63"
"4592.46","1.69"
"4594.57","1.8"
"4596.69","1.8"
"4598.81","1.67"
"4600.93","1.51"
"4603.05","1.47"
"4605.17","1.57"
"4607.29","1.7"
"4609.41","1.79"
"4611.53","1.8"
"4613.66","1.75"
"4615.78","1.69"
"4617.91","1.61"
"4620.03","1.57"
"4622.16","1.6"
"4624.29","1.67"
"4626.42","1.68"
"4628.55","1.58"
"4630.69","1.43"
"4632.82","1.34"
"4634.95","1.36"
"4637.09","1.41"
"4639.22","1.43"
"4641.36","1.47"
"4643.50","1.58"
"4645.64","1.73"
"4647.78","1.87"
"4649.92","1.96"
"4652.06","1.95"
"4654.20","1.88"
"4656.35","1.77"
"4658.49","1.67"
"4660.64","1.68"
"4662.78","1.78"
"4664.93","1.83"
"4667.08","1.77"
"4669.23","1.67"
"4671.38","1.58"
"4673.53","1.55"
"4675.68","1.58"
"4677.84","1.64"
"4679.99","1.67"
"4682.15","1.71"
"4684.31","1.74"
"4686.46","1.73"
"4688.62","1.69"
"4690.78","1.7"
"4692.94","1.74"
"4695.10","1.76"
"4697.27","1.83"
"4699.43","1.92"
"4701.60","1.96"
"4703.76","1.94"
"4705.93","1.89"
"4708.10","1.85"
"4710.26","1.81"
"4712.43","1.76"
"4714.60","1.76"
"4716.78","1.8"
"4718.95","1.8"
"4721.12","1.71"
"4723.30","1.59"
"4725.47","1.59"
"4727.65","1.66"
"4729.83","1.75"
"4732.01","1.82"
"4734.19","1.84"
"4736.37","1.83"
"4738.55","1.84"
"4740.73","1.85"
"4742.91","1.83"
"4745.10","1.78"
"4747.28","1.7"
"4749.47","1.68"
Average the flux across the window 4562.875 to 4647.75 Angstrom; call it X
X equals 1.65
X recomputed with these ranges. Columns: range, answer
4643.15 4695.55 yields 1.73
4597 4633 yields 1.62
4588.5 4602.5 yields 1.67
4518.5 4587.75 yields 1.69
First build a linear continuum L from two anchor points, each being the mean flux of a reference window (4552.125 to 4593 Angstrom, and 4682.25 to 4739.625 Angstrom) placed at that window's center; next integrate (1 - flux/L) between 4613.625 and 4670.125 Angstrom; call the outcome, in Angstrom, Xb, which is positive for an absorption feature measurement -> 2.7 Angstrom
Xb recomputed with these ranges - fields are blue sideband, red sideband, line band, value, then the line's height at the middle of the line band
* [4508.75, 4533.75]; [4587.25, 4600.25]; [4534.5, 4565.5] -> 0.44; 1.69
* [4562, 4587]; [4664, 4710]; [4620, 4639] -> 2.52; 1.74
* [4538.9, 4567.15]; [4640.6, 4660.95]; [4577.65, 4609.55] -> 0.77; 1.7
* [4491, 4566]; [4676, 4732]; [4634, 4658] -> 0.74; 1.73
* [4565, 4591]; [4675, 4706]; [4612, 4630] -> 1.01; 1.74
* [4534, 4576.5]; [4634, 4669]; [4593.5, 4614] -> 0.19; 1.7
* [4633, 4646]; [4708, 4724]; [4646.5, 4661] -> -2.91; 1.53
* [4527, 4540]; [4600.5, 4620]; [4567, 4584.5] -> -0.79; 1.67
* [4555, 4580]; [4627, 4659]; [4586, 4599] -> -0.14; 1.7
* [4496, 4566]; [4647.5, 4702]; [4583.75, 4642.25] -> 3.55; 1.71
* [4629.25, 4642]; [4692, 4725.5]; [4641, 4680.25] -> -4.68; 1.54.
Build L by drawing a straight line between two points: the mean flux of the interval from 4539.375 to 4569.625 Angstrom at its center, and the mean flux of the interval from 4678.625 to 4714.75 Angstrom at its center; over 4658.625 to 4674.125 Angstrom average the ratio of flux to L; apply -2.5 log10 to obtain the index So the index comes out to 0.04 mag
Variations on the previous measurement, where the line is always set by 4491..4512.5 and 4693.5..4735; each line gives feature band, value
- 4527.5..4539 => -0.01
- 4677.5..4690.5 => 0.04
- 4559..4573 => -0.03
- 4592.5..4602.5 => 0.02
